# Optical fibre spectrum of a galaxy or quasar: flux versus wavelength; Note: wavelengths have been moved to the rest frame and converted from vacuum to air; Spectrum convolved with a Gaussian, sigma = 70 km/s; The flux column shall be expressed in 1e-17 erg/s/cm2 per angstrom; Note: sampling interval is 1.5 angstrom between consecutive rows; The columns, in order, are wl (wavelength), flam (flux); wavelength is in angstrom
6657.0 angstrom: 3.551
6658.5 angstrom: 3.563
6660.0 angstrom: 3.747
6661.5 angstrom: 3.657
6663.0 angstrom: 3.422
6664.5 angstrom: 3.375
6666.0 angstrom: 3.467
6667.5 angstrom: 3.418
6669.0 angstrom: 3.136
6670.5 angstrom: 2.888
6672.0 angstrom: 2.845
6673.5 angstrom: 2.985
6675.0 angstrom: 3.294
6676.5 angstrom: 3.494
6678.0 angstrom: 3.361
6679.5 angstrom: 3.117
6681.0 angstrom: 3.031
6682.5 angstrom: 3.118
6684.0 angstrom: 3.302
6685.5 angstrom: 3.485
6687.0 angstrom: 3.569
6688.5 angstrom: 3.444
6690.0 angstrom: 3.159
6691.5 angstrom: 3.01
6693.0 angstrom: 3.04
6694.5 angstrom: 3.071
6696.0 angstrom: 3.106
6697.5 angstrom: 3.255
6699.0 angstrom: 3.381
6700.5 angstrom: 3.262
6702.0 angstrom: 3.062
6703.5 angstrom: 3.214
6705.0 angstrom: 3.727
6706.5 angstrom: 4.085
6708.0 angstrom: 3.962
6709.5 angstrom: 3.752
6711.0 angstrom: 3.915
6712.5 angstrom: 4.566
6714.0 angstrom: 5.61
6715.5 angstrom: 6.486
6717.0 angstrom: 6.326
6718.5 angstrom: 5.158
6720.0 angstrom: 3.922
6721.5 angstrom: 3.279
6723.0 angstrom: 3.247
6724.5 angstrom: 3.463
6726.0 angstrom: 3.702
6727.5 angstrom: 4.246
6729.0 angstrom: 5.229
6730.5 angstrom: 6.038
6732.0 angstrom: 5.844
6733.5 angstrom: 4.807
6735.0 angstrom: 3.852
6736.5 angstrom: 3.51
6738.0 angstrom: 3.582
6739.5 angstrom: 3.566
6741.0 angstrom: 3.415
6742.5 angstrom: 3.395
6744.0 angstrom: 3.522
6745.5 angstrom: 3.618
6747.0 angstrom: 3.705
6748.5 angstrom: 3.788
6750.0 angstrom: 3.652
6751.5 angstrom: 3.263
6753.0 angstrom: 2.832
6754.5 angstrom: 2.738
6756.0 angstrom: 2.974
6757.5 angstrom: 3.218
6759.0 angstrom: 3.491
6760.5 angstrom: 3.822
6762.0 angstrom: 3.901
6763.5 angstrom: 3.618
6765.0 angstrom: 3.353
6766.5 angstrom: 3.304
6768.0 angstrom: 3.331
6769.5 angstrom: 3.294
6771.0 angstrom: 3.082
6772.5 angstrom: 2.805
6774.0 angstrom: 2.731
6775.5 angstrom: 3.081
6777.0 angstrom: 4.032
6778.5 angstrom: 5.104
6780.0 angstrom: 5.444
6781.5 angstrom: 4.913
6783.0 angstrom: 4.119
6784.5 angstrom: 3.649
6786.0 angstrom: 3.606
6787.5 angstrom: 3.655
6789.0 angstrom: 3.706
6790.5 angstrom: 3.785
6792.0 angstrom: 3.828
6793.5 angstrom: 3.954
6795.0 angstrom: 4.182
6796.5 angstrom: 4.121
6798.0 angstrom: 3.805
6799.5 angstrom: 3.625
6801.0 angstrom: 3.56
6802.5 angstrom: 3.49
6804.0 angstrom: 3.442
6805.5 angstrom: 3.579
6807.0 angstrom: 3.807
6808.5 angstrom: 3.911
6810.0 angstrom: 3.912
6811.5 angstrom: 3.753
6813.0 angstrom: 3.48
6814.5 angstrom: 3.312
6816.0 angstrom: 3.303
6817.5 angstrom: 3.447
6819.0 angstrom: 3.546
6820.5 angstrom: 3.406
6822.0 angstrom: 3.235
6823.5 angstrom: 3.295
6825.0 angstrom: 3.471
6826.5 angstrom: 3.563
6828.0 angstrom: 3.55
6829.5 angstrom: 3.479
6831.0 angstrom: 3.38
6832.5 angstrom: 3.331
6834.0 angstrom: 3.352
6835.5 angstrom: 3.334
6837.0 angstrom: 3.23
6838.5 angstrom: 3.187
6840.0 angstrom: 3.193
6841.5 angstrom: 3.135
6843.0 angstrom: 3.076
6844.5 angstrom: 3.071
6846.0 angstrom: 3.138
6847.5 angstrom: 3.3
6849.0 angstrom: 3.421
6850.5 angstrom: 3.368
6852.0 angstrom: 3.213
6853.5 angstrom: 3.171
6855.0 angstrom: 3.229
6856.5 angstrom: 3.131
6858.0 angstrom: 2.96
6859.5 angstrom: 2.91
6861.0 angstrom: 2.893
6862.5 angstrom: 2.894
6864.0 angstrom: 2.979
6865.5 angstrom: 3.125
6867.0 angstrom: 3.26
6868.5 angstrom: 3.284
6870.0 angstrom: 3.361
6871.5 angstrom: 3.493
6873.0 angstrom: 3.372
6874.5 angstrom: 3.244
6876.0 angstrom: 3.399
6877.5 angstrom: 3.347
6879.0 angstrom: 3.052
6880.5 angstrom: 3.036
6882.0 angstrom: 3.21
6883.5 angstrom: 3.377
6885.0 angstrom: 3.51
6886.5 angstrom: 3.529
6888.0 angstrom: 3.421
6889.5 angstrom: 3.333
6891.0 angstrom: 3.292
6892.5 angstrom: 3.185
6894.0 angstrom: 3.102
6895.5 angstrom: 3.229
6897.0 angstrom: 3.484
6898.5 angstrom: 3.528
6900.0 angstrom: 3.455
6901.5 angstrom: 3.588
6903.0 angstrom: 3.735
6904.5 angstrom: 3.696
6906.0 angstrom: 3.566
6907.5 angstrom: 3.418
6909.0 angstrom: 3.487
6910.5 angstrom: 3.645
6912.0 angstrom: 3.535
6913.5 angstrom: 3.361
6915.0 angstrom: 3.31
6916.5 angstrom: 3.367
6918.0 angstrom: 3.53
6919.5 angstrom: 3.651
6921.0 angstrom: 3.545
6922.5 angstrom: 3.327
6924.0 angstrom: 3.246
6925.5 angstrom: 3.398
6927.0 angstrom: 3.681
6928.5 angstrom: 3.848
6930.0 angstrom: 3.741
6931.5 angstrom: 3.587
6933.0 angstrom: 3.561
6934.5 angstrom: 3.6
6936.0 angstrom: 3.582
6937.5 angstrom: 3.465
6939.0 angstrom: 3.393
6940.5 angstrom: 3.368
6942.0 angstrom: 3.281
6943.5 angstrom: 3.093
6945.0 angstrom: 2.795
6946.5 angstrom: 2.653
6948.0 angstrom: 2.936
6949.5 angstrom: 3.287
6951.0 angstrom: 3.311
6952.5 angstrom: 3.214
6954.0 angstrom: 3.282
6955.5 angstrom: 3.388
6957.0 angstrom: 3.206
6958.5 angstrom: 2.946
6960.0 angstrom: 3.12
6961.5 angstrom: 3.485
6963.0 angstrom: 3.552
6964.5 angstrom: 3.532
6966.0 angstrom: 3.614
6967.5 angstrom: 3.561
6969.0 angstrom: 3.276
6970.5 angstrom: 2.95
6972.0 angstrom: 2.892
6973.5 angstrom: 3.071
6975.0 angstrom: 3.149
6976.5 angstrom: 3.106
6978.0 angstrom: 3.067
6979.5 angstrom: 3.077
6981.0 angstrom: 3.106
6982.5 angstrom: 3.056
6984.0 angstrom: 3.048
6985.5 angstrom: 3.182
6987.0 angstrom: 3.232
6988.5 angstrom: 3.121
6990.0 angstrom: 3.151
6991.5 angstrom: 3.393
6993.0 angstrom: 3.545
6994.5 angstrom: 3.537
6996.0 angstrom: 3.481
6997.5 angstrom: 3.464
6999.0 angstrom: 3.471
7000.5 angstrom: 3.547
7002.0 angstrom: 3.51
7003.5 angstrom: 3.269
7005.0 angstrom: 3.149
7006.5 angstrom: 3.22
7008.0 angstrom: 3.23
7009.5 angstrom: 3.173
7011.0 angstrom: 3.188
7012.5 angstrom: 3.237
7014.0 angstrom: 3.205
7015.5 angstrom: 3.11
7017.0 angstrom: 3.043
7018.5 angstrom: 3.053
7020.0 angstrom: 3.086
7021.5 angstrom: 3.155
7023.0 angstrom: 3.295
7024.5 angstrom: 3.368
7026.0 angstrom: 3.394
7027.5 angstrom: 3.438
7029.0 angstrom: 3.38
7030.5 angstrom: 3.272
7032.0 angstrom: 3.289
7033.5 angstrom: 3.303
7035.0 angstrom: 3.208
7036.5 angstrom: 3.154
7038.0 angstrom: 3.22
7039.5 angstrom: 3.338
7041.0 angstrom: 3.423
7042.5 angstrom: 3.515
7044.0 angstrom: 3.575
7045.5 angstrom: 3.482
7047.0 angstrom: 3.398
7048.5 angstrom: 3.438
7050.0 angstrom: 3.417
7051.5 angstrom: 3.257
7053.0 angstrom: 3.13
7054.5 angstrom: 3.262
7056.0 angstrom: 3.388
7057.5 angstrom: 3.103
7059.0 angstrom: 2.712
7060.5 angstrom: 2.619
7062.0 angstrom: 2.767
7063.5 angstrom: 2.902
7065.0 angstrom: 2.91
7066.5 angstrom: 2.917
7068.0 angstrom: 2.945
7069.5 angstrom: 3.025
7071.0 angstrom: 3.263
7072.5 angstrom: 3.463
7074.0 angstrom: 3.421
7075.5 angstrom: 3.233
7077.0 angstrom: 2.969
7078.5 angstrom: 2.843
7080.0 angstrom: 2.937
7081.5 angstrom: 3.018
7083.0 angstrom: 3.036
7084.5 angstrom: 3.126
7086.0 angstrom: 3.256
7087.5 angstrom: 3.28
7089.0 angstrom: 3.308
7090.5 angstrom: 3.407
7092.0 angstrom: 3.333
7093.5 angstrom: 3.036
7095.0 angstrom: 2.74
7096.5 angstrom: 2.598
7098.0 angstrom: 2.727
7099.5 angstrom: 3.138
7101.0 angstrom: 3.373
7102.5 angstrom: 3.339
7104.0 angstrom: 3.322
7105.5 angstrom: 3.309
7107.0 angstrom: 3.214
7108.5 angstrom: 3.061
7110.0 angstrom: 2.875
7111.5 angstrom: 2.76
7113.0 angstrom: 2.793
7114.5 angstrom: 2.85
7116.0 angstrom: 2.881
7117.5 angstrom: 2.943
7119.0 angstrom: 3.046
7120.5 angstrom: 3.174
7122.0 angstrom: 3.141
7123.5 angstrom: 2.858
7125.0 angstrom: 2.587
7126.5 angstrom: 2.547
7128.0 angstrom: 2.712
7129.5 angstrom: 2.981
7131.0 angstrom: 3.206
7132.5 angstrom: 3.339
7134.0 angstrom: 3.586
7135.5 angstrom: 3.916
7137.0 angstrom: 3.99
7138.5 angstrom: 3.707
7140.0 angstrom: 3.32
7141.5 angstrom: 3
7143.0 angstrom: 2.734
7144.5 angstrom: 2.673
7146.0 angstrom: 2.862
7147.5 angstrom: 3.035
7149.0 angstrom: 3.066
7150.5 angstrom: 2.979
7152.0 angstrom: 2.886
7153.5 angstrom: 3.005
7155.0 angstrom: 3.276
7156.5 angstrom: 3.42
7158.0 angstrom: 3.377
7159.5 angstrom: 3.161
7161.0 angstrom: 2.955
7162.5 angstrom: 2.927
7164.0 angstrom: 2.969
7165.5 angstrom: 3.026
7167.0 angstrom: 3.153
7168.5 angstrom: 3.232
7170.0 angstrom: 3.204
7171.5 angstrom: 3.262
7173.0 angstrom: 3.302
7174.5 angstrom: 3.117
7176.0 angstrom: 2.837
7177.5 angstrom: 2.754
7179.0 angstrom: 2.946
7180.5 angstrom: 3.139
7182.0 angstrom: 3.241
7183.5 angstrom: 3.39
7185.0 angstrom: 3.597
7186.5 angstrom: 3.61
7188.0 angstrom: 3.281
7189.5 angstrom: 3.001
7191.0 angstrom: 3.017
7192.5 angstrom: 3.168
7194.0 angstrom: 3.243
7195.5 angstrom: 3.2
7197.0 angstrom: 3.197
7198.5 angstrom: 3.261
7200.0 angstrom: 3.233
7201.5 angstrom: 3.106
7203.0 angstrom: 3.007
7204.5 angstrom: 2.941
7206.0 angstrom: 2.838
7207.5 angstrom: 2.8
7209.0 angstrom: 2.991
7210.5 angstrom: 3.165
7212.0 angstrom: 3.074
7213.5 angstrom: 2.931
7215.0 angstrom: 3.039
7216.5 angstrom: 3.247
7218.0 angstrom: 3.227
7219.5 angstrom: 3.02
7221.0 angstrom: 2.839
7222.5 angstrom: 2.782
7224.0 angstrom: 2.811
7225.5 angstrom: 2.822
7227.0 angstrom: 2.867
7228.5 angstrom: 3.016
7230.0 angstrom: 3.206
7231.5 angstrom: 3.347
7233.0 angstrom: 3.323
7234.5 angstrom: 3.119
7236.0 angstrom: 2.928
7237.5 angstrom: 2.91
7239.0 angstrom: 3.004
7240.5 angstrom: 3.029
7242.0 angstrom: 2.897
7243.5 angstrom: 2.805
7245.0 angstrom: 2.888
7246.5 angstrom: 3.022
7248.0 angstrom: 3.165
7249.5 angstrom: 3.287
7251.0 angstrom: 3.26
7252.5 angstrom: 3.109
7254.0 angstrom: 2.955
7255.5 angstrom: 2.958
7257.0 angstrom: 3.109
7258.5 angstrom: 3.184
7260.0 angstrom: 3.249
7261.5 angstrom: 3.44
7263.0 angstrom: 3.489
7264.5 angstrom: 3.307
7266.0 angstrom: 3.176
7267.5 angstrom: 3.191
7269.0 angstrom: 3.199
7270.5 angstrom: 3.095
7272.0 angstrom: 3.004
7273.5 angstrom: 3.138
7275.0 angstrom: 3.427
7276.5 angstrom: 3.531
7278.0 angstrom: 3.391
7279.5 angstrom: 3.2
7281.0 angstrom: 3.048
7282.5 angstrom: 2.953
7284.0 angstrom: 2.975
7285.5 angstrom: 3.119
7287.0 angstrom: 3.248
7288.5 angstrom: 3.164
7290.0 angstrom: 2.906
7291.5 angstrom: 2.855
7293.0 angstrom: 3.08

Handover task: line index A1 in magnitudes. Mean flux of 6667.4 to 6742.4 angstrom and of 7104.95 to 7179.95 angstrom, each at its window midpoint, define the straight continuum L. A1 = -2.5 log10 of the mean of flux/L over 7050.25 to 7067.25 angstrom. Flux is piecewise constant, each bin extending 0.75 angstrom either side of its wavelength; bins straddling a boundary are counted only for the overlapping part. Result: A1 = 0.07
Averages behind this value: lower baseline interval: 3.79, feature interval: 3.01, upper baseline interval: 3.08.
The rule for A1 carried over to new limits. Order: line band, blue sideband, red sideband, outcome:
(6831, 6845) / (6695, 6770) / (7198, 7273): 0.150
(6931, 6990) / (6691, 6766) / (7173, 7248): 0.079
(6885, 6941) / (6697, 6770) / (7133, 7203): 0.035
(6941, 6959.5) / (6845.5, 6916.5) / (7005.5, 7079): 0.049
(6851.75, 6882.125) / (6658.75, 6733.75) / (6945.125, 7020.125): 0.092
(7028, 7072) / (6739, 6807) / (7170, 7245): 0.027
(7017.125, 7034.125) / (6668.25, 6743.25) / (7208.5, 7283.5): 0.038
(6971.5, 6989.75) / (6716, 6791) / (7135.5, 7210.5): 0.121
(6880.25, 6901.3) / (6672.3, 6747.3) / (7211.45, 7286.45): 0.072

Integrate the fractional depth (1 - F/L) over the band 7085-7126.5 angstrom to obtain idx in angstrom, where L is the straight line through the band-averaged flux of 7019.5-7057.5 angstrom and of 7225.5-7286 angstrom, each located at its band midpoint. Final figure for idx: 2.84 angstrom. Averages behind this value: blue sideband 3.32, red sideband 3.13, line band 3.04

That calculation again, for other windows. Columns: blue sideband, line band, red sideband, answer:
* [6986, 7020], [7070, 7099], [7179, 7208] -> 1.16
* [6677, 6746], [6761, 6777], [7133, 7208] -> 2.04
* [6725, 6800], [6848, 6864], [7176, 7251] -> 2.33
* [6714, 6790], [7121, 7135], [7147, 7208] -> 0.88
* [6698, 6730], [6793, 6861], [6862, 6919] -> 4.45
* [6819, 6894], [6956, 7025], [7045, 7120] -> -1.84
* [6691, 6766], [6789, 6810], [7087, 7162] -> -0.35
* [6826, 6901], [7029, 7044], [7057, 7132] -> -1.16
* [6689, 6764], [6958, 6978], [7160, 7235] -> 1.24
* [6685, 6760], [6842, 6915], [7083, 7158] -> 5.00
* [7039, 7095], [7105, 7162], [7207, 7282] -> 1.08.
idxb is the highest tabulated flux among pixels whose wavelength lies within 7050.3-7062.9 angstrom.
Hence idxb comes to 3.388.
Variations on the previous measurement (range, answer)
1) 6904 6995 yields 3.848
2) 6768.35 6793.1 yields 5.444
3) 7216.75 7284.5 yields 3.531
